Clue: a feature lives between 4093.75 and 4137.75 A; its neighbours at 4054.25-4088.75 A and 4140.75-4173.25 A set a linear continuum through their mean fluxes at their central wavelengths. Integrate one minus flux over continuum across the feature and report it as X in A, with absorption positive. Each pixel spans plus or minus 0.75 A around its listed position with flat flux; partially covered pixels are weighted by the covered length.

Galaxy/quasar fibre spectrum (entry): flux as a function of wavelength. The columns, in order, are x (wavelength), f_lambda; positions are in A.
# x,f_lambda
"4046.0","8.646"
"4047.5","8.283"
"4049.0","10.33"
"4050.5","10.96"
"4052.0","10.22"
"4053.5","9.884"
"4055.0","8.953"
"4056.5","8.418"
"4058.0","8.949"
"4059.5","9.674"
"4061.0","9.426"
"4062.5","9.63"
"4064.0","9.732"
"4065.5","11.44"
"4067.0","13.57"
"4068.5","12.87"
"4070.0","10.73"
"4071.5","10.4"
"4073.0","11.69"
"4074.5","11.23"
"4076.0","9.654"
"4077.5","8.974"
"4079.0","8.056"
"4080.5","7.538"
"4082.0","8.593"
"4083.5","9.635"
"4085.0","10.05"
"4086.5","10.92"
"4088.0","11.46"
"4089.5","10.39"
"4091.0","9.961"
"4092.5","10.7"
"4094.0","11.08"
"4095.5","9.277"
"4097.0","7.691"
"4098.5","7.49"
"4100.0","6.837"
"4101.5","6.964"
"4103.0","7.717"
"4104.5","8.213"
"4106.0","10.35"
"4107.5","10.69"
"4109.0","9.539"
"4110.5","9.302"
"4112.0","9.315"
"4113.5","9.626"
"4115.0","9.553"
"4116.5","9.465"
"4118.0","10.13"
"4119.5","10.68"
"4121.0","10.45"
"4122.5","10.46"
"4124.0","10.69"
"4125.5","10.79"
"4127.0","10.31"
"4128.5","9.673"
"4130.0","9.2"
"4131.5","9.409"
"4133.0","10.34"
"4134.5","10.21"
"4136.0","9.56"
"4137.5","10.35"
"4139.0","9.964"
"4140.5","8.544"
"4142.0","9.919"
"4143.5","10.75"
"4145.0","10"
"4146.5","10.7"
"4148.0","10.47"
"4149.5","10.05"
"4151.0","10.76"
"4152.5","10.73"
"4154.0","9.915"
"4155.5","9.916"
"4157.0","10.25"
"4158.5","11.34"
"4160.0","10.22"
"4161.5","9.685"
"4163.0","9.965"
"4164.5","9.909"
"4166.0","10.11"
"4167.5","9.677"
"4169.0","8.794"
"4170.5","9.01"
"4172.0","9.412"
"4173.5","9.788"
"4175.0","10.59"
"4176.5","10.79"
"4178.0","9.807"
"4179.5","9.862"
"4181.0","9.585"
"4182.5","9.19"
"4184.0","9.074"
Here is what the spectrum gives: 2.51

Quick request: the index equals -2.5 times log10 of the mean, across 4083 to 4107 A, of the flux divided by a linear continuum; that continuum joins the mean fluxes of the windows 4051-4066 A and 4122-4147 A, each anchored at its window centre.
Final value 0.058 mag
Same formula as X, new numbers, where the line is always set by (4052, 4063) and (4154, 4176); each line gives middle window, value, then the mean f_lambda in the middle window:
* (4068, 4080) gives -1.2 A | 10.3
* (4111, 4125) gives -0.6 A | 10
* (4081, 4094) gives -1.0 A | 10.2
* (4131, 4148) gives -0.4 A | 10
